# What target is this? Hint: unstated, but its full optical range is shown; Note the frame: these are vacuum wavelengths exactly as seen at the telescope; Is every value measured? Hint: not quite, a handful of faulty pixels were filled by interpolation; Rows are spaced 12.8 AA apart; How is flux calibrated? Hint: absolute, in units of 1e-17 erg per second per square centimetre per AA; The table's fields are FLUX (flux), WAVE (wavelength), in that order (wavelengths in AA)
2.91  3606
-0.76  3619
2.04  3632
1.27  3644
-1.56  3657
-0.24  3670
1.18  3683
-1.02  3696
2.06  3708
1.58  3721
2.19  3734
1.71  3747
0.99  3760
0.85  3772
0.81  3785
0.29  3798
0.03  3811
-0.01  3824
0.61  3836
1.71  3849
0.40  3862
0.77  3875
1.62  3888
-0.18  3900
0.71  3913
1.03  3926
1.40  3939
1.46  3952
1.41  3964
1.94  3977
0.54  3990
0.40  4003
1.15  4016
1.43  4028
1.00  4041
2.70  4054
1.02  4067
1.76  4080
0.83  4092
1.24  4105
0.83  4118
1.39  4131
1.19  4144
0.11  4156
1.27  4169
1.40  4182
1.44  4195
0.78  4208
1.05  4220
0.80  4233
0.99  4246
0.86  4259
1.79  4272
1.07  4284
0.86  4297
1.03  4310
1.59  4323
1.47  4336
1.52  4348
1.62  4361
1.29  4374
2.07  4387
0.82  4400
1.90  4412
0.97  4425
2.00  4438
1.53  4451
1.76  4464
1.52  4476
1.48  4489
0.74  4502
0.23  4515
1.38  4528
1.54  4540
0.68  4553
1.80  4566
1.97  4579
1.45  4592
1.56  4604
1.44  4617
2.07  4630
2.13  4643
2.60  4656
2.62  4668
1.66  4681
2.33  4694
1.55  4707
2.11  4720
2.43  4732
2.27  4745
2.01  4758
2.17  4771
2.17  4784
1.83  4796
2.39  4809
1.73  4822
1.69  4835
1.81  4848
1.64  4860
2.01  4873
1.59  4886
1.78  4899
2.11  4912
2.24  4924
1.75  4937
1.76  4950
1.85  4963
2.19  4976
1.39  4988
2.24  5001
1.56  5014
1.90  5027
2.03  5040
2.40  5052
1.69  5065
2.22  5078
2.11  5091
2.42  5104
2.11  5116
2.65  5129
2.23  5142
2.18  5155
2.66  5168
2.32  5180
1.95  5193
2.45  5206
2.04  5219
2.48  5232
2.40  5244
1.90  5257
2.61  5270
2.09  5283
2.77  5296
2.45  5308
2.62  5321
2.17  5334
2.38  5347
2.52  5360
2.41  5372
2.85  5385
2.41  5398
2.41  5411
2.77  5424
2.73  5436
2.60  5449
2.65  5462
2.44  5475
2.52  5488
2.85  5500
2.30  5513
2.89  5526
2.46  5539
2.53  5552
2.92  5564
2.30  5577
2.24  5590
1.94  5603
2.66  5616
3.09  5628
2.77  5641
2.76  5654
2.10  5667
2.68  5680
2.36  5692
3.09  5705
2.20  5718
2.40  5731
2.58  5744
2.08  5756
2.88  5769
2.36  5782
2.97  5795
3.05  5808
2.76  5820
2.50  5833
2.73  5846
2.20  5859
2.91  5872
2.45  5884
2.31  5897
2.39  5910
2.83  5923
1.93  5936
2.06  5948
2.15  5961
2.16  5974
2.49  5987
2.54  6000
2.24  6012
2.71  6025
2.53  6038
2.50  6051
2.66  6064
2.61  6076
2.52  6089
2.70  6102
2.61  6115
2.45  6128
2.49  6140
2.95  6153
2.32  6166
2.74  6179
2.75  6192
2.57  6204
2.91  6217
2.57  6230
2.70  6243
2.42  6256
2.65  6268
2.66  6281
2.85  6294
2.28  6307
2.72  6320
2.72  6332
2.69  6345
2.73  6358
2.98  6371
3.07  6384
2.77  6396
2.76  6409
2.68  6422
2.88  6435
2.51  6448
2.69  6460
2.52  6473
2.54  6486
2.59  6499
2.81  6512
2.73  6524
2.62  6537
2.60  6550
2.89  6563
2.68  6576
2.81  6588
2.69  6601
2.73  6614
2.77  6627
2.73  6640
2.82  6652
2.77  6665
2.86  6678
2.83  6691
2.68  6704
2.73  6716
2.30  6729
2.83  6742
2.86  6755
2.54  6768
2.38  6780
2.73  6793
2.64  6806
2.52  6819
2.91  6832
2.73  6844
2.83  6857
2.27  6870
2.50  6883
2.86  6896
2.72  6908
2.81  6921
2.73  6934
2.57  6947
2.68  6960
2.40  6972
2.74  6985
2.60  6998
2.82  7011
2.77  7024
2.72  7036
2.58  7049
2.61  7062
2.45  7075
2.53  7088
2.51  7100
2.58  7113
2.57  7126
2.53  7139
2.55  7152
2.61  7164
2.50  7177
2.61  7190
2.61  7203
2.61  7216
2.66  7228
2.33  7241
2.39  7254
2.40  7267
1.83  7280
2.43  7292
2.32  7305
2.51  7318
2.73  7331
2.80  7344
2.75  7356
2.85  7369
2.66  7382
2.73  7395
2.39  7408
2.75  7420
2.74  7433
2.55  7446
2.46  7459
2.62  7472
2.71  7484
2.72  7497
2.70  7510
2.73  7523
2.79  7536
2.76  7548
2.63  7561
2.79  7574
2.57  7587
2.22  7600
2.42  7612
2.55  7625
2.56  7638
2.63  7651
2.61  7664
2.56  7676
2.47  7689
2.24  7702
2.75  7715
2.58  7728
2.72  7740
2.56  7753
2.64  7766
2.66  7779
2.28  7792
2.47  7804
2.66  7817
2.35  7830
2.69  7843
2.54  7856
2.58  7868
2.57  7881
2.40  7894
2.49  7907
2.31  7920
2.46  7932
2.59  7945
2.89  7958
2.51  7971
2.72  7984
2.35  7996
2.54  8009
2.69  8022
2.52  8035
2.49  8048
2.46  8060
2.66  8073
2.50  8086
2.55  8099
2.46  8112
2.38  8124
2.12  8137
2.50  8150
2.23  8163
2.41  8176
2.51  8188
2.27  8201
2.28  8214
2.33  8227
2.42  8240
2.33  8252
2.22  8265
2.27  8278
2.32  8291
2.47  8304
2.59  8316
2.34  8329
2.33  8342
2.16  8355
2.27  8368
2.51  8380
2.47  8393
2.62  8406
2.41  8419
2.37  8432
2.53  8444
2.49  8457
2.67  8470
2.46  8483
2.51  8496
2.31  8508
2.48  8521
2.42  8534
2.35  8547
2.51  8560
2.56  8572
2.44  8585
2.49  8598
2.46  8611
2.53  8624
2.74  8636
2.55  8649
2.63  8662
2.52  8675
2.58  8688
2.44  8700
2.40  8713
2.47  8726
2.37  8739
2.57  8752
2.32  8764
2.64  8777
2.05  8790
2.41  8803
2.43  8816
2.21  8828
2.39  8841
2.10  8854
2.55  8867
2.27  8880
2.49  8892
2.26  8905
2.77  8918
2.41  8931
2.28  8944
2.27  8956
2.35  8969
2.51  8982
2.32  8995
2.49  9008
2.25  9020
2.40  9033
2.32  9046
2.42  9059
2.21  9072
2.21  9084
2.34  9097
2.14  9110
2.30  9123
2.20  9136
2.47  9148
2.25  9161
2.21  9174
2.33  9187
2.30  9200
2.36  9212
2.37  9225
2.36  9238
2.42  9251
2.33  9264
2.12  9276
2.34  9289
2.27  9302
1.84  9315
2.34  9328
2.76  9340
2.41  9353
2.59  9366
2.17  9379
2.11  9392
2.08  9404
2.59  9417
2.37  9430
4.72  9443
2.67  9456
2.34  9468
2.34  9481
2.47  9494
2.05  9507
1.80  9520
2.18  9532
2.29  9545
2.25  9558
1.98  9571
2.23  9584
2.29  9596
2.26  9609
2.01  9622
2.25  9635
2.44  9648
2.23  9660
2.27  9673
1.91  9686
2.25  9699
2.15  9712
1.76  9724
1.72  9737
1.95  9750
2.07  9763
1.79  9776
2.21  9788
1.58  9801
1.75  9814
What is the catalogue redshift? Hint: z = 0.147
